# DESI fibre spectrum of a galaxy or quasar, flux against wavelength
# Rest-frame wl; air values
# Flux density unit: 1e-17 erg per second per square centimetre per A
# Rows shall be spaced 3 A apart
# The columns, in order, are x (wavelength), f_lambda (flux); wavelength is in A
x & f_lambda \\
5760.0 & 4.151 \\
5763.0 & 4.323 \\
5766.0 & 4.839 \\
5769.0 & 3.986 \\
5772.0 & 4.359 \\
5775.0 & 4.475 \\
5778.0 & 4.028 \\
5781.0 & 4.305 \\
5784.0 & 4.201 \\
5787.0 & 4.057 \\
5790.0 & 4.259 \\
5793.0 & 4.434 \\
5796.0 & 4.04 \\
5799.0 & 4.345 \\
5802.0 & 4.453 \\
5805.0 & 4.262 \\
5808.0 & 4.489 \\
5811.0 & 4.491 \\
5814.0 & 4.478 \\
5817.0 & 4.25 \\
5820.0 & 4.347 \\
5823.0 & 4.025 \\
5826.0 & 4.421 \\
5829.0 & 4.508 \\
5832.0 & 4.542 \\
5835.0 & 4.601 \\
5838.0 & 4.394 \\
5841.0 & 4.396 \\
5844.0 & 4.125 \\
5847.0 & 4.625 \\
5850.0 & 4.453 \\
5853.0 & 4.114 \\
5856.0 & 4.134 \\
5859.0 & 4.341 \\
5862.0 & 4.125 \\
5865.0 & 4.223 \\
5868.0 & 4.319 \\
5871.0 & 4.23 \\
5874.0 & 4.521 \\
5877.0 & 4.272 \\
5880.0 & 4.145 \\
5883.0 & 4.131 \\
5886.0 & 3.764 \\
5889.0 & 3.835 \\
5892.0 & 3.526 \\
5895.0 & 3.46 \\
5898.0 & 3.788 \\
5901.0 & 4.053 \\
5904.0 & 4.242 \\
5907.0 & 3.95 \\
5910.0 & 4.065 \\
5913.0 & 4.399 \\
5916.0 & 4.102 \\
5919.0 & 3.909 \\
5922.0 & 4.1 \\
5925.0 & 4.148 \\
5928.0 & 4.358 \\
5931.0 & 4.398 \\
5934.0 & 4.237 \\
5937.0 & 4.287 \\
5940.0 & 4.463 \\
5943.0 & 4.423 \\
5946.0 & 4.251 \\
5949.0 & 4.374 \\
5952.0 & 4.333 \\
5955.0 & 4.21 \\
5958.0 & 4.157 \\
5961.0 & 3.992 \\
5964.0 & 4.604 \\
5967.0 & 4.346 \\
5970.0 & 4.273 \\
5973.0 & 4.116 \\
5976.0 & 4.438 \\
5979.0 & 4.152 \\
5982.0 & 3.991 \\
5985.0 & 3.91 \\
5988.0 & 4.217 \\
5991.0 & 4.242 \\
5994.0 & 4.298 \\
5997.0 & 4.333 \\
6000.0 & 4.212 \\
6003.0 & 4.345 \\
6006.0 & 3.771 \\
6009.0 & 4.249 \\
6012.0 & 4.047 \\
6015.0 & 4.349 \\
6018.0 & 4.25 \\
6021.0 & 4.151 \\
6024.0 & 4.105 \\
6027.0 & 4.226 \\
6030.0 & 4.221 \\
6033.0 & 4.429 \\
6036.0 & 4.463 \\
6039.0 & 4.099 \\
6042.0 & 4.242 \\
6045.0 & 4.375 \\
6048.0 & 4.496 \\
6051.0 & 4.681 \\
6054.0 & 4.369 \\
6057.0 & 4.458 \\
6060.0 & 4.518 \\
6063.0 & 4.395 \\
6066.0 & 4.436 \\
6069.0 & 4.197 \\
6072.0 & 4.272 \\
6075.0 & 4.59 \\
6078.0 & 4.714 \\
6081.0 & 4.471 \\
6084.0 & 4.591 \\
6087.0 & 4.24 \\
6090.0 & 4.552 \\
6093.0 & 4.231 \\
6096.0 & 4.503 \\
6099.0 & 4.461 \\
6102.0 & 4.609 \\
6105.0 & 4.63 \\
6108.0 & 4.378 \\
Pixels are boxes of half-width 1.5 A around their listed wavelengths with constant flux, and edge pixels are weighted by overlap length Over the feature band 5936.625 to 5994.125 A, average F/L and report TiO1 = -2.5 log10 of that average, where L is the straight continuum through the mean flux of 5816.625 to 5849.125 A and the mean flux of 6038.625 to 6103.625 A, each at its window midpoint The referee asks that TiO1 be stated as 0.041 mag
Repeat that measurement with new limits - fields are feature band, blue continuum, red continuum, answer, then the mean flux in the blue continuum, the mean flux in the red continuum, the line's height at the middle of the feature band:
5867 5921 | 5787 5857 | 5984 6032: 0.07 mag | 4.35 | 4.19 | 4.29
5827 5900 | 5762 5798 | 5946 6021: 0.02 mag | 4.28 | 4.22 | 4.25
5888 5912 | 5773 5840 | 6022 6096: 0.13 mag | 4.34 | 4.39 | 4.36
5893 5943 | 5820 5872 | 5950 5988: 0.03 mag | 4.33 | 4.21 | 4.26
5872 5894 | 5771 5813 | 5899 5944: 0.06 mag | 4.3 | 4.2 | 4.23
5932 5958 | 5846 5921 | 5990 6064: -0.03 mag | 4.11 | 4.29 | 4.19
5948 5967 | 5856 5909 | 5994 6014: -0.04 mag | 4.06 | 4.17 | 4.13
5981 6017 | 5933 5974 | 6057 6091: 0.05 mag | 4.29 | 4.45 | 4.35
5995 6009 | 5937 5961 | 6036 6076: 0.04 mag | 4.29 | 4.39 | 4.34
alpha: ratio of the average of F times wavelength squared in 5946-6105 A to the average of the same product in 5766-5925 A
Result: 1.09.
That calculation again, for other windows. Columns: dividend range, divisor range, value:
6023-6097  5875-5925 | 1.16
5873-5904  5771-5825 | 0.95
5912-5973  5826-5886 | 1.02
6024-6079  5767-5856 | 1.10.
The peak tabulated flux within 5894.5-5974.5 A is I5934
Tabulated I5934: 4.604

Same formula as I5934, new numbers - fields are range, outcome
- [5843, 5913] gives 4.625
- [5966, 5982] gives 4.438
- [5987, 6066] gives 4.681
